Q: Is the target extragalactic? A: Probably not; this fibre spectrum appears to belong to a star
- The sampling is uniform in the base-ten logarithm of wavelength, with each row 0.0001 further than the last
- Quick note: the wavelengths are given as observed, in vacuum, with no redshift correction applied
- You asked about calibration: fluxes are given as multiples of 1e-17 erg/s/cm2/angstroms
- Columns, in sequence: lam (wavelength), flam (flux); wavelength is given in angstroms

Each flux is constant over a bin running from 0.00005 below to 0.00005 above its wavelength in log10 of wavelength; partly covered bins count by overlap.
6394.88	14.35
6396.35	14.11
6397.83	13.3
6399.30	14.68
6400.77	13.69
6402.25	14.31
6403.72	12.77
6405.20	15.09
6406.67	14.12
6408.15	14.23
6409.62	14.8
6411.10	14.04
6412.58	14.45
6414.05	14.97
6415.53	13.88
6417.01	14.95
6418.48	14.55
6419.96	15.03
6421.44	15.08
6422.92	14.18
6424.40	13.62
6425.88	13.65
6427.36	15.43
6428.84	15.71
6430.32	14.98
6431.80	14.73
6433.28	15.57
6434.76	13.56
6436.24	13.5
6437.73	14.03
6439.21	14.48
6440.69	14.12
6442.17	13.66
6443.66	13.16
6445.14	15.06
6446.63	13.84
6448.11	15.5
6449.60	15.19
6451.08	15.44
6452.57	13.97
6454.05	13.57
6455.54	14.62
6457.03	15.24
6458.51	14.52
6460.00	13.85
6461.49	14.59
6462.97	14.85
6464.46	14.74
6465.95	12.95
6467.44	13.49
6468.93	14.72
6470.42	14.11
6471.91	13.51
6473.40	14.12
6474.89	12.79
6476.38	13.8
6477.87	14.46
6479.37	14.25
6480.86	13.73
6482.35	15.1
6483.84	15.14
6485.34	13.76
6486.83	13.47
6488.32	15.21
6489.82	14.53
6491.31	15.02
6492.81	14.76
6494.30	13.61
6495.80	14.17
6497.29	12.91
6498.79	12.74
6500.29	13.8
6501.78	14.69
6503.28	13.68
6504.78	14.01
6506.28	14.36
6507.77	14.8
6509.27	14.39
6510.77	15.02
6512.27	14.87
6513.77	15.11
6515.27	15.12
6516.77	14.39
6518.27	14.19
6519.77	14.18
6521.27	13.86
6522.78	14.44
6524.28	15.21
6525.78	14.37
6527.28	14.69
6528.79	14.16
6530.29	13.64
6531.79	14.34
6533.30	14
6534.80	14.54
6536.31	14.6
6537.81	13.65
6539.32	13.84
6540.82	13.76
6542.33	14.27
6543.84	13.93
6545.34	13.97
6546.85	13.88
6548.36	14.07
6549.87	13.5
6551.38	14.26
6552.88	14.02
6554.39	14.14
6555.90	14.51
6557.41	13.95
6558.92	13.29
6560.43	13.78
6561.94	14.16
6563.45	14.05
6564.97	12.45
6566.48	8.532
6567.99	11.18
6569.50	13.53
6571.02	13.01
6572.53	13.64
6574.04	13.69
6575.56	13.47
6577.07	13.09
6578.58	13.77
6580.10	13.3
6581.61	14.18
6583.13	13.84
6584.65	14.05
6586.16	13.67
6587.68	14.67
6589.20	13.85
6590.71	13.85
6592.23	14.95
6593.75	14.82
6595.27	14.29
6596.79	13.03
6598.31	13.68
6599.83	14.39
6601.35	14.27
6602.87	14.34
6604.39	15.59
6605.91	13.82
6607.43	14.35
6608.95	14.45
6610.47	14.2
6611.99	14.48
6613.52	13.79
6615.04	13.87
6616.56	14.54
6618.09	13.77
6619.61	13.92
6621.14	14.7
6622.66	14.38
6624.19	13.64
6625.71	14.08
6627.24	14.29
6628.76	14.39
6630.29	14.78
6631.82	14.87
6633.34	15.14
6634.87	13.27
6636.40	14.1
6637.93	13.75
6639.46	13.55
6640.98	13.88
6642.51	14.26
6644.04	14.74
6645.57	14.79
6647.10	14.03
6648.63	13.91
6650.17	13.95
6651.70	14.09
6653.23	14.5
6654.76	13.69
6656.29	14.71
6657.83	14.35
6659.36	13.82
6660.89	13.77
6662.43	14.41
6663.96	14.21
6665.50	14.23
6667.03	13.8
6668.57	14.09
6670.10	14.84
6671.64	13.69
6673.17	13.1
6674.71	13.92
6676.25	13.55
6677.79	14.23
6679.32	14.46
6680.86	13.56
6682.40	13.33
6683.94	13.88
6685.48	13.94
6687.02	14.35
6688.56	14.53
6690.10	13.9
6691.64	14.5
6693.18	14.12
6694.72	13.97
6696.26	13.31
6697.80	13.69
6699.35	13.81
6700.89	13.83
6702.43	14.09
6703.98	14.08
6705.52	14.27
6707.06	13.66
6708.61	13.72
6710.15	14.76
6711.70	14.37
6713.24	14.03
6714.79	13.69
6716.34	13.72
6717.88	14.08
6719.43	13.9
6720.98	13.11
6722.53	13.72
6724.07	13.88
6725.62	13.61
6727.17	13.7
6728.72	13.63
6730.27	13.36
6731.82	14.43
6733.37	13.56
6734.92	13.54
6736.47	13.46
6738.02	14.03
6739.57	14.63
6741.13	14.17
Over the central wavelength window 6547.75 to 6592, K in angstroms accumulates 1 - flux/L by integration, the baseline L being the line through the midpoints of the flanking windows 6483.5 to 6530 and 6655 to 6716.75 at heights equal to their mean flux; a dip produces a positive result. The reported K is 2.2 angstroms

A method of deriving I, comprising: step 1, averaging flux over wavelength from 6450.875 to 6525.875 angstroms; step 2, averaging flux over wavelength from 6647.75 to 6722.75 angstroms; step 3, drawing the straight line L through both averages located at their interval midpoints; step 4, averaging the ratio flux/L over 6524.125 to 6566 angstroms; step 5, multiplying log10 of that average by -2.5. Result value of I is 0.02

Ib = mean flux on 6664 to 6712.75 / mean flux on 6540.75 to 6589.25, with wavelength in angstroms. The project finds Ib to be 1.0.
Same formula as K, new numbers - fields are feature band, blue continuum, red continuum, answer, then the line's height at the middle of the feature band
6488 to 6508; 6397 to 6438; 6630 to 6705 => 0.2 angstroms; 14.3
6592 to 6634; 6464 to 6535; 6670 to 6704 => -0.8 angstroms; 14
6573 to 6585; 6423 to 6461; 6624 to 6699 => 0.5 angstroms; 14.2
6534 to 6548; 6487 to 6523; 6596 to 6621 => 0.2 angstroms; 14.3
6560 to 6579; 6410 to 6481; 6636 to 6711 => 1.7 angstroms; 14.2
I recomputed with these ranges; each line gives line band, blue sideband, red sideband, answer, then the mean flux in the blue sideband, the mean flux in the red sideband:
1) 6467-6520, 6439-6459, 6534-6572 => -0.01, 14.5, 13.6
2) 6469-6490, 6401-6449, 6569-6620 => 0.01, 14.4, 14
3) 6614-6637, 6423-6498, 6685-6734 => -0.02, 14.3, 13.9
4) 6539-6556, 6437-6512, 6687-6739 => 0.01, 14.2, 13.9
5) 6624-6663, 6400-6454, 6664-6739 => -0.01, 14.4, 13.9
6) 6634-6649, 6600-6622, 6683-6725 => 0.01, 14.3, 14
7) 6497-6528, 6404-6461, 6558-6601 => -0.03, 14.5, 13.5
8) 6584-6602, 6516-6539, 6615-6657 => 0.01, 14.3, 14.2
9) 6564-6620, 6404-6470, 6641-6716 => 0.03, 14.4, 14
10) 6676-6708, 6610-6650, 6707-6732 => 0.00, 14.2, 13.8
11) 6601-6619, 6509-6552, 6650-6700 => -0.01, 14.3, 14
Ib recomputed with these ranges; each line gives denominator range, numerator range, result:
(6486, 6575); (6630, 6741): 1.00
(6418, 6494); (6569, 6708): 0.98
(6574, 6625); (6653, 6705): 0.99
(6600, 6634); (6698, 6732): 0.97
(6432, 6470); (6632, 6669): 0.99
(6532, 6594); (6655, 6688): 1.02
